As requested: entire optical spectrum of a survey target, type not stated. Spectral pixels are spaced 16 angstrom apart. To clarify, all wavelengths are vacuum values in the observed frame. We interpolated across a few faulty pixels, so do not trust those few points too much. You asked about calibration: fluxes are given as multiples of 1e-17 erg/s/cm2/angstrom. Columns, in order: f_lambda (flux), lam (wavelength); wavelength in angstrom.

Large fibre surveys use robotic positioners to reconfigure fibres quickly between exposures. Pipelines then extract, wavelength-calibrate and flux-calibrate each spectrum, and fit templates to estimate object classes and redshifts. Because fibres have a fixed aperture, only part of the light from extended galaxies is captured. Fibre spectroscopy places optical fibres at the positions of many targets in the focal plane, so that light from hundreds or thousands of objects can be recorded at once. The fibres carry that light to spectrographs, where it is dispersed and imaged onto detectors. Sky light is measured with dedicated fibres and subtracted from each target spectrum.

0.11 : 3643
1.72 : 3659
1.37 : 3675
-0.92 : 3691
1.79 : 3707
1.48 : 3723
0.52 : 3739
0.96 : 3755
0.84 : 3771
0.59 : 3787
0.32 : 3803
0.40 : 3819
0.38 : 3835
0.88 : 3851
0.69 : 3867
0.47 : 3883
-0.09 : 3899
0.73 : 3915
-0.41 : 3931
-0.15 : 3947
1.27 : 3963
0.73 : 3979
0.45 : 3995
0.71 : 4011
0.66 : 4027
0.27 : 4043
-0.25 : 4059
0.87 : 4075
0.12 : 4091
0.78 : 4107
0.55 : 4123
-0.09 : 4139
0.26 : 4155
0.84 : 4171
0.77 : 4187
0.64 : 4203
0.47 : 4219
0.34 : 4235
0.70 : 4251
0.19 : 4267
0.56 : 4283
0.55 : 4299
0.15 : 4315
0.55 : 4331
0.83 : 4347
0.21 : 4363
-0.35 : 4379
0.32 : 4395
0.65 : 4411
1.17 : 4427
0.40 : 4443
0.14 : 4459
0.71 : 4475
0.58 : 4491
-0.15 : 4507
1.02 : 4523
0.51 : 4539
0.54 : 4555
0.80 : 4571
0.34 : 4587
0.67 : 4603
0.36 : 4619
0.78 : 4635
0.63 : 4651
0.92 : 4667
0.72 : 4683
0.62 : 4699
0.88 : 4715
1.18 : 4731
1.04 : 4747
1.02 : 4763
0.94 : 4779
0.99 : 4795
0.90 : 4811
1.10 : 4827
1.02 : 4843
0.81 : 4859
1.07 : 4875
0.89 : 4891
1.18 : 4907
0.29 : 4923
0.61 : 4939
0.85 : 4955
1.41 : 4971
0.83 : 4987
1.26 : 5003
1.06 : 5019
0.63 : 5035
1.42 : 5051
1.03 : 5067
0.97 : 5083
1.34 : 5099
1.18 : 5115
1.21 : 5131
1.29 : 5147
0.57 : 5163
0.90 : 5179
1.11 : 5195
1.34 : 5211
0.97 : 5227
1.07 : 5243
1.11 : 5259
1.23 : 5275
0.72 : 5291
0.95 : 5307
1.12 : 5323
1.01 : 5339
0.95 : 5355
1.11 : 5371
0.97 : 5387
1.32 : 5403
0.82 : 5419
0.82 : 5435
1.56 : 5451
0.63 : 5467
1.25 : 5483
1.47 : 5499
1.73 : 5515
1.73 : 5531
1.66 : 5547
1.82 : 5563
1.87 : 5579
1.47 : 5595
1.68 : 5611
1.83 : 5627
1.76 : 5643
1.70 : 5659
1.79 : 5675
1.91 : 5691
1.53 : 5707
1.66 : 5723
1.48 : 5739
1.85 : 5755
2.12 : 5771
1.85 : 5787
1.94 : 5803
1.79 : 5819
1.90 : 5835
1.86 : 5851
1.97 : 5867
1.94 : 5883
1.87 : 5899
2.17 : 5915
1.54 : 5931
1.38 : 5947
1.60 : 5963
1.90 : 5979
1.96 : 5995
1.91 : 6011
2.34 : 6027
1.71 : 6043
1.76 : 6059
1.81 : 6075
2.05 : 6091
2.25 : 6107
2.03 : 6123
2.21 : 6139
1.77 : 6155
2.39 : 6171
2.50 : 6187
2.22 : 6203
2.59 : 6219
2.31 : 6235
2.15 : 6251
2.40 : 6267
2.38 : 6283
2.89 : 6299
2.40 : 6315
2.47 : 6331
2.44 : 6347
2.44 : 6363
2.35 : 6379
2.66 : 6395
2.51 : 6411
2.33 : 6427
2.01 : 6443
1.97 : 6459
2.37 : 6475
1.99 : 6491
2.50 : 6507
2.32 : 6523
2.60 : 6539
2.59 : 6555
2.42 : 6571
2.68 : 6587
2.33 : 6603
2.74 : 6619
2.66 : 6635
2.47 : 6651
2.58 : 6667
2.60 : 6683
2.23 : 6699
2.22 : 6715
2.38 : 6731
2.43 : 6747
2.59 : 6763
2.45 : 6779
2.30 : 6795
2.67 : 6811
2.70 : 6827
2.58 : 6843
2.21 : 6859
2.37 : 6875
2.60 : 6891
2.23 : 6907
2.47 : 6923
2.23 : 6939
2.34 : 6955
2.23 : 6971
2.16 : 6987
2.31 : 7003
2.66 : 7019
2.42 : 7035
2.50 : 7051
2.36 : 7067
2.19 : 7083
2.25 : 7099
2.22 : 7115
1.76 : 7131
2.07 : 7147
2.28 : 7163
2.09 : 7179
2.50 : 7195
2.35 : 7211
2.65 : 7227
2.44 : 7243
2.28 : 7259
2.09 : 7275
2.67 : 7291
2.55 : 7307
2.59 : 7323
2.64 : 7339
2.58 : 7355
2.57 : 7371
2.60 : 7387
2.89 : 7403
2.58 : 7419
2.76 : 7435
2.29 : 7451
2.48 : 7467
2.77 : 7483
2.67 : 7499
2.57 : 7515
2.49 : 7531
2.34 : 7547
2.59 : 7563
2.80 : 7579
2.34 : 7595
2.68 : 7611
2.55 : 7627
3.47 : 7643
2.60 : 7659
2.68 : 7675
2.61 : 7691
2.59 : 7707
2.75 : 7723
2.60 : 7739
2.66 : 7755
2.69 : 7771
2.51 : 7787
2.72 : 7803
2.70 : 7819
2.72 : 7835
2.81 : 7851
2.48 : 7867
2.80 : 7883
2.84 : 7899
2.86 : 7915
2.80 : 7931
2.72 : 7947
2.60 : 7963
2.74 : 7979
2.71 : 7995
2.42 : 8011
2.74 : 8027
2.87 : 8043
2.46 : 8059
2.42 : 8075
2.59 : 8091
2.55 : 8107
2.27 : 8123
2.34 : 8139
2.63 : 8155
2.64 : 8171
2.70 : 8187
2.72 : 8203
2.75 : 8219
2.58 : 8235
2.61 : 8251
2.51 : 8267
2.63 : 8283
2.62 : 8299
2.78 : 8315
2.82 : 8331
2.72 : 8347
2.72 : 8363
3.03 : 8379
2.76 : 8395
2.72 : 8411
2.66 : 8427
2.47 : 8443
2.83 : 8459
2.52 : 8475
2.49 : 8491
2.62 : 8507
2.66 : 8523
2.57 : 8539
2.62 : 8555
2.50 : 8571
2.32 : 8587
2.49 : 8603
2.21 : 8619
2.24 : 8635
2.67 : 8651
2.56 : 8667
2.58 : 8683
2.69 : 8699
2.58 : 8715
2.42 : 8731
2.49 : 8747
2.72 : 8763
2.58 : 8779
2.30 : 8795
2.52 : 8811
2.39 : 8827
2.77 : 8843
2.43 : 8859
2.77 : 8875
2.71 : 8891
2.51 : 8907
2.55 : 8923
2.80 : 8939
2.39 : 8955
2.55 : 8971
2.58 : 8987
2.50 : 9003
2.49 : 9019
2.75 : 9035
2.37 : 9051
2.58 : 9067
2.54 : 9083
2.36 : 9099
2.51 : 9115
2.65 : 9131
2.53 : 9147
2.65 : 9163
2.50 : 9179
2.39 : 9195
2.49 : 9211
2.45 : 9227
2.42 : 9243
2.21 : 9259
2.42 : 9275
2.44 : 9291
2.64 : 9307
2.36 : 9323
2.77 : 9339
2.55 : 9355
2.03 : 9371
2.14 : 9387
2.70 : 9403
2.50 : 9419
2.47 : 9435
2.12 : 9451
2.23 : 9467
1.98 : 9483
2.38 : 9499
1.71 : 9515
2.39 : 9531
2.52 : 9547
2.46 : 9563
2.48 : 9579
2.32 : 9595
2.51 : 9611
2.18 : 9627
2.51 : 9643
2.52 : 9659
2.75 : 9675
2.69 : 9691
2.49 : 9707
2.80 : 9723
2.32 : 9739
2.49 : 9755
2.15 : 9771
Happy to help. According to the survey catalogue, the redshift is 0.379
